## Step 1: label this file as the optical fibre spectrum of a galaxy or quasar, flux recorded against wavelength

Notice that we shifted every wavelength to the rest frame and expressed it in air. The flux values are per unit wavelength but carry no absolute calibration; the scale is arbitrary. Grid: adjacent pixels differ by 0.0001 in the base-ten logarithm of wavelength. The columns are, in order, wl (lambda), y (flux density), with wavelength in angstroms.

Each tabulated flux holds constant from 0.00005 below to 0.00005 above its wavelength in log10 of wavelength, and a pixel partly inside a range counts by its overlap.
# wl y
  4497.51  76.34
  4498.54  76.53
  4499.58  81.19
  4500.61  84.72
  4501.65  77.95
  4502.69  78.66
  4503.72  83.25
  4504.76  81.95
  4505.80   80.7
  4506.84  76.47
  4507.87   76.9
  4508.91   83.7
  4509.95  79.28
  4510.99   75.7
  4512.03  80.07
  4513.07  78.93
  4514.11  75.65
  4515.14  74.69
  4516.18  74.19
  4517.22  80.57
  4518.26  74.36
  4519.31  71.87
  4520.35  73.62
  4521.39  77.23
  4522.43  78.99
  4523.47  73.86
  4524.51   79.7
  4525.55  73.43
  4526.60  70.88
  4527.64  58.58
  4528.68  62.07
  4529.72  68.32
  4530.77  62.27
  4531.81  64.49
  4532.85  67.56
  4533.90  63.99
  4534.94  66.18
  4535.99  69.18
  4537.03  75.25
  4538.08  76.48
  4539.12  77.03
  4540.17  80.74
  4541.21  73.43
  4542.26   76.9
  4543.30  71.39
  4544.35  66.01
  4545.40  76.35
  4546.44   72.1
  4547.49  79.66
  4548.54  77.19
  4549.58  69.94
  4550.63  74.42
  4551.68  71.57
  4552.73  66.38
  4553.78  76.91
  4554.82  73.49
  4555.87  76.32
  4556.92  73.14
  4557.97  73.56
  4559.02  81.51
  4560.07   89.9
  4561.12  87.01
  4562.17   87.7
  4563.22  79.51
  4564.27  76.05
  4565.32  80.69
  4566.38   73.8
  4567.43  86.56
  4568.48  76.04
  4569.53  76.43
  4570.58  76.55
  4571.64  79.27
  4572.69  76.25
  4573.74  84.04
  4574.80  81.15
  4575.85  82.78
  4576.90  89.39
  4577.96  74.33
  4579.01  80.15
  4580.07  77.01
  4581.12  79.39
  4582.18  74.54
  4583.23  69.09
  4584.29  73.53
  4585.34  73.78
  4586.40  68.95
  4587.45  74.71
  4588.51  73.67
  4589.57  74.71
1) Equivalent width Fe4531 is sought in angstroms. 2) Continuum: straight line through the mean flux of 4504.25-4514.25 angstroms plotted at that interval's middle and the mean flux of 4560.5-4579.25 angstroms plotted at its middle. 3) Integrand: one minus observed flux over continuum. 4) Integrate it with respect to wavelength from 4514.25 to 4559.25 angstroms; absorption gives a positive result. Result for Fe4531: 4.0 angstroms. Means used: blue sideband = 79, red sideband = 80.5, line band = 72.7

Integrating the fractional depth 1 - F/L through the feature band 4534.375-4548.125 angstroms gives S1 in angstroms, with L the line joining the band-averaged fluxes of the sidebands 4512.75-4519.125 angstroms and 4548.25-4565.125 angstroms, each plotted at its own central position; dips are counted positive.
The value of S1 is 0.5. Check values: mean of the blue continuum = 76.1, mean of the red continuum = 77.3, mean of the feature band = 73.9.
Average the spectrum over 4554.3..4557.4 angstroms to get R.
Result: 74.4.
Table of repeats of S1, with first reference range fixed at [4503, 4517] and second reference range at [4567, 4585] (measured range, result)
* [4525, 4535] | 1.6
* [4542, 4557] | 1.0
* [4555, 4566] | -0.2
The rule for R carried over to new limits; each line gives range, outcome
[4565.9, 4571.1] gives 78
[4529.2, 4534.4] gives 65.3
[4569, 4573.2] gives 77.1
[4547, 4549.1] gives 78.4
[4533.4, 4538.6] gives 70.2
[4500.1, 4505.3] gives 81.2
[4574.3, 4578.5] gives 82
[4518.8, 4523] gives 75.5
